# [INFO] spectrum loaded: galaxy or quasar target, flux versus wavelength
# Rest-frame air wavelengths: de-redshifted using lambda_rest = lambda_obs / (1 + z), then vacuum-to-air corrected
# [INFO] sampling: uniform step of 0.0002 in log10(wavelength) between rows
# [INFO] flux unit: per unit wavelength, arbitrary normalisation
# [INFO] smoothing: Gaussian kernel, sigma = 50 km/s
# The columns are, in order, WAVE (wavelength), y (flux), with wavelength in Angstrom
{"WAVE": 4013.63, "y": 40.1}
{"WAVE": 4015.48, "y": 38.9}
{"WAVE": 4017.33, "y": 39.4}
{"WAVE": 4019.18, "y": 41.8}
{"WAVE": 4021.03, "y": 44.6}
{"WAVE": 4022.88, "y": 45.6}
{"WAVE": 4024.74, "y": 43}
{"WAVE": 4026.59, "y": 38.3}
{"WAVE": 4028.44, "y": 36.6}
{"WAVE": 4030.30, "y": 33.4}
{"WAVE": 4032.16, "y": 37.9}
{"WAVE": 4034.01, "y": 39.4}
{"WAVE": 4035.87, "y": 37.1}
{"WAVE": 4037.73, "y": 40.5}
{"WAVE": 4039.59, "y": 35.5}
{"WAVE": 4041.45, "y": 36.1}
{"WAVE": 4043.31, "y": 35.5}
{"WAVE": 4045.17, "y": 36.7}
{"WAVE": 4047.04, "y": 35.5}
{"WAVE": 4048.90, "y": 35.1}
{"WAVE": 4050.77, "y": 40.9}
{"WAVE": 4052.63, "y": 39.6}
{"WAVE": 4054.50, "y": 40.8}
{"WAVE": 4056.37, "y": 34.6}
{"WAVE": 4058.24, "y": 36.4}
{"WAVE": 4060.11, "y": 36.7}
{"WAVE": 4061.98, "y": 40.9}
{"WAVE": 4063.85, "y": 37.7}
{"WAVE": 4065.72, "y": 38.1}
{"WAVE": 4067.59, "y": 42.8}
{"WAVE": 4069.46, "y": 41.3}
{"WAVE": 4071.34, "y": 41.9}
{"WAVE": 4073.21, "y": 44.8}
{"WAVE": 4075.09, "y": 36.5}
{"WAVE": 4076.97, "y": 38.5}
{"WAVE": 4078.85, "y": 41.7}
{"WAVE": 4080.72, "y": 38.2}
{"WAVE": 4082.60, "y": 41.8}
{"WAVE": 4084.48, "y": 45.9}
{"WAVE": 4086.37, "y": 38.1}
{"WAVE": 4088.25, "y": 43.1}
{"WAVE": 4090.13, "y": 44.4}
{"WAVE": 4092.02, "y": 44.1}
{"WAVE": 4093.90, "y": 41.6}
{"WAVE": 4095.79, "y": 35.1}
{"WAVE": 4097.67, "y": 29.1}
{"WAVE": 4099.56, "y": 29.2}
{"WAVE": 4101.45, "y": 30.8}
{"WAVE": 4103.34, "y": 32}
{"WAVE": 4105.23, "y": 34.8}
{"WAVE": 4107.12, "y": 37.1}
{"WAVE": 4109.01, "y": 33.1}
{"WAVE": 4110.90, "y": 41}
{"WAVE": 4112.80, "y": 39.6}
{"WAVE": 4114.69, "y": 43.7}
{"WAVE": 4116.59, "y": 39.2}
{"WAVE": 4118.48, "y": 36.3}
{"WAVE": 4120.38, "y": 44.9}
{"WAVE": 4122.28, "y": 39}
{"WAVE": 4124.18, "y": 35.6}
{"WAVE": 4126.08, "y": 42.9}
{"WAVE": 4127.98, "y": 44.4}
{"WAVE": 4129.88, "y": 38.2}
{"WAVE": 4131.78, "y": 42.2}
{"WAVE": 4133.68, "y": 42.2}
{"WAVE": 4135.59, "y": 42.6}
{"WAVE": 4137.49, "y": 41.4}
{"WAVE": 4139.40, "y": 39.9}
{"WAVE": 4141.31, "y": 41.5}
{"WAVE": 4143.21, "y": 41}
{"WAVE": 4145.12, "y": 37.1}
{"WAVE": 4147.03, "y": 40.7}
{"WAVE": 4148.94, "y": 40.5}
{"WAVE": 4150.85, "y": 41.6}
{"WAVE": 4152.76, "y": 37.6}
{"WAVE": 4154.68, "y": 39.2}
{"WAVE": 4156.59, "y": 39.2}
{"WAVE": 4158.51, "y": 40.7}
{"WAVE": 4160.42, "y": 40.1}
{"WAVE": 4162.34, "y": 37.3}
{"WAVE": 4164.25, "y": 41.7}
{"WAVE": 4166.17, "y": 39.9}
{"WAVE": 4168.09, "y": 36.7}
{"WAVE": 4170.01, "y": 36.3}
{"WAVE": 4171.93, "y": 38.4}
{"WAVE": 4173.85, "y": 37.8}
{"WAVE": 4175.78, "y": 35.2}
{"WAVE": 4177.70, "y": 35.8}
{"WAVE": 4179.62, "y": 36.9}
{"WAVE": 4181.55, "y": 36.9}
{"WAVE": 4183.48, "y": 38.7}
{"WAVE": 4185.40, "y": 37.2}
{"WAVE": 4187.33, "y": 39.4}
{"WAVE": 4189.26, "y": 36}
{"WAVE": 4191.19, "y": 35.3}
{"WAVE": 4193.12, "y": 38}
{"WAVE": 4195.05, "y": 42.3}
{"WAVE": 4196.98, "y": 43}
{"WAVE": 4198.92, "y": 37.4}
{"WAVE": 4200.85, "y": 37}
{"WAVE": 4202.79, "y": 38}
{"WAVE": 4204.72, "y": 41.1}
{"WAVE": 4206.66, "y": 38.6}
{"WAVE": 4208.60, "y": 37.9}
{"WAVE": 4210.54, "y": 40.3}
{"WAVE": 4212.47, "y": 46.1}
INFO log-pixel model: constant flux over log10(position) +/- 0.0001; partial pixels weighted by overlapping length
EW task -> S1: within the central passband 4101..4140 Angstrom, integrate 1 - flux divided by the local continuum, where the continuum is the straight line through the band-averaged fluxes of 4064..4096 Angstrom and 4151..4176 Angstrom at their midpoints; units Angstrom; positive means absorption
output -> 0.7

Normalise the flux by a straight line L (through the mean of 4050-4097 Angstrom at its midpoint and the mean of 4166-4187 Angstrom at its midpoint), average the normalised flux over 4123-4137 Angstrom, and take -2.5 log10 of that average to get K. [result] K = -0.07 mag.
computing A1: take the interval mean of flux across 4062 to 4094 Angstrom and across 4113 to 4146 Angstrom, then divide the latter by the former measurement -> 0.99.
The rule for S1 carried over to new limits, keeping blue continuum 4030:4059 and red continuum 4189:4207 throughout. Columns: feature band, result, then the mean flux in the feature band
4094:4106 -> 1.69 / 32.5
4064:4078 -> -1.07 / 40.4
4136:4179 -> -0.81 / 39.1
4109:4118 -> -0.44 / 39.8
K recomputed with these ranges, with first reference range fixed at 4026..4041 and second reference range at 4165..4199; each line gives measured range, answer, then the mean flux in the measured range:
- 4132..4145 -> -0.10 mag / 41.2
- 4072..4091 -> -0.11 mag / 41.3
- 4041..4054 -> 0.00 mag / 37.2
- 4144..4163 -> -0.05 mag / 39.4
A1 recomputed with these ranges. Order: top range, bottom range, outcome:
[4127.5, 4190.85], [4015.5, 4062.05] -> 1.02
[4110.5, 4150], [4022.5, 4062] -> 1.07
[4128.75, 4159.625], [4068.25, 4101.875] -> 1.03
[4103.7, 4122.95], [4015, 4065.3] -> 1.01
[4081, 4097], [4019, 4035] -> 1.04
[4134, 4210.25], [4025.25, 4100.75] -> 1.01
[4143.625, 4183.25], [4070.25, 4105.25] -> 1.00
